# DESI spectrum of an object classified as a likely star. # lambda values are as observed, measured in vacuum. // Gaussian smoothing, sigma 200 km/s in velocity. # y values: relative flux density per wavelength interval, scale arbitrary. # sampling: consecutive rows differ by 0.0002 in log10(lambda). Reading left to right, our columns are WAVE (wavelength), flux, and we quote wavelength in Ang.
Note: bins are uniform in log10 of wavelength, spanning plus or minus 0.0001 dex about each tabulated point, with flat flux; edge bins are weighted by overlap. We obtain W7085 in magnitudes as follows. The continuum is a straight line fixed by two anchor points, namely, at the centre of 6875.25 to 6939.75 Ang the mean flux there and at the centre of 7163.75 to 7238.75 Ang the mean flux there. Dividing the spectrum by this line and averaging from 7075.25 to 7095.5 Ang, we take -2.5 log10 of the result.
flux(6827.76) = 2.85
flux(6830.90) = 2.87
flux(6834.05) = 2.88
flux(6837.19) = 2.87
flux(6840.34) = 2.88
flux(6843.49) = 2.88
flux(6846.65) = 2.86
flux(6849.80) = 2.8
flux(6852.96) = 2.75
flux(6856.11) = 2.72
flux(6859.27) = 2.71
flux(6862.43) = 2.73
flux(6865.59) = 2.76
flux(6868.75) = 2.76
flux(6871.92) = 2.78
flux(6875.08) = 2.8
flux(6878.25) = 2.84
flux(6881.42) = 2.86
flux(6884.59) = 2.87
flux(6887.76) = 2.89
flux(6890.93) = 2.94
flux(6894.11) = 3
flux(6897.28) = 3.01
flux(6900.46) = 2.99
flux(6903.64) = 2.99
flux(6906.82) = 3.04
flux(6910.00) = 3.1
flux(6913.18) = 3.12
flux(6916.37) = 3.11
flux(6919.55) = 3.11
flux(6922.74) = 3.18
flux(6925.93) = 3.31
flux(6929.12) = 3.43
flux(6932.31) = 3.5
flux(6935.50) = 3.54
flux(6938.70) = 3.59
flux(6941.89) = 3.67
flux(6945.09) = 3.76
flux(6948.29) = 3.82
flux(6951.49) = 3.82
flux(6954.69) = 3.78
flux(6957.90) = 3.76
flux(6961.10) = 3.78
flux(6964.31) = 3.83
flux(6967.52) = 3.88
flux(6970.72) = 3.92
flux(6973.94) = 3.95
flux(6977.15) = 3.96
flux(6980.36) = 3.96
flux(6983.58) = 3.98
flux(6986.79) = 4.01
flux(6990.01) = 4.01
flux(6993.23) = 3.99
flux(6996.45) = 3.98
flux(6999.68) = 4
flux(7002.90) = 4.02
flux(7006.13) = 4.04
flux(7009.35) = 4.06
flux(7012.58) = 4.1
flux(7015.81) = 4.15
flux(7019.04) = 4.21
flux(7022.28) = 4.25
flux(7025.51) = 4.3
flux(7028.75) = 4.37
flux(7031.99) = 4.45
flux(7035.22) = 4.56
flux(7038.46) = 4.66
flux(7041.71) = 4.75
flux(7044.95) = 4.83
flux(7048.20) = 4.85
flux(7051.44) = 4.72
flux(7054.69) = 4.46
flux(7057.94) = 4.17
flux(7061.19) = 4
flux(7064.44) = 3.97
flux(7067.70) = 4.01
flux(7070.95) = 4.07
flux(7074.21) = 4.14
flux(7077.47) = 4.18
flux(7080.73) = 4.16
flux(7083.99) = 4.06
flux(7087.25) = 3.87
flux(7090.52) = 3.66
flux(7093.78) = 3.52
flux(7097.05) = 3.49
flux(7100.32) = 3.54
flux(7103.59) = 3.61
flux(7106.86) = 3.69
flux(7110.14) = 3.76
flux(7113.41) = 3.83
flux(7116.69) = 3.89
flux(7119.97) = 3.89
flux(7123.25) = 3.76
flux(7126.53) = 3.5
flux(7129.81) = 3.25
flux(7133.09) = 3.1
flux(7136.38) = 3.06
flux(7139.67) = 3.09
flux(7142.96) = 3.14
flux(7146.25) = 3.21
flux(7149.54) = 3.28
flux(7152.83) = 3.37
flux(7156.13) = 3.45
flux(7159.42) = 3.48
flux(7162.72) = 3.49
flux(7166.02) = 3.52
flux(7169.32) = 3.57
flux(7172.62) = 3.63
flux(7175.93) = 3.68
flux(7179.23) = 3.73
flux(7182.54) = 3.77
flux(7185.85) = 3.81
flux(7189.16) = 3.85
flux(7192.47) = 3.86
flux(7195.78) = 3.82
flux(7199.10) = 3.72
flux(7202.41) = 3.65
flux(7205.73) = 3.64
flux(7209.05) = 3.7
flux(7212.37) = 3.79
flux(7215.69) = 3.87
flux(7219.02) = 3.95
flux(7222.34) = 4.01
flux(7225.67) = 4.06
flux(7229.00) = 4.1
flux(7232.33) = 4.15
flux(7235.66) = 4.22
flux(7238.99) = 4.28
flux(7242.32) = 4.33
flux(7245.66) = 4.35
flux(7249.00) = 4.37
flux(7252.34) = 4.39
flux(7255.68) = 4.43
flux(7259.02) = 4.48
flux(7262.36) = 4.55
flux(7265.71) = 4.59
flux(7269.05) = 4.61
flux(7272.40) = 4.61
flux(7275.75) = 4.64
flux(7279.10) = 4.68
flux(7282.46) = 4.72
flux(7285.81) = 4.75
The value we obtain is -0.11 mag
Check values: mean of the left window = 3.11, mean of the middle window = 3.91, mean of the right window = 3.83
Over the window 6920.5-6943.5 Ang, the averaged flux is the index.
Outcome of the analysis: 3.45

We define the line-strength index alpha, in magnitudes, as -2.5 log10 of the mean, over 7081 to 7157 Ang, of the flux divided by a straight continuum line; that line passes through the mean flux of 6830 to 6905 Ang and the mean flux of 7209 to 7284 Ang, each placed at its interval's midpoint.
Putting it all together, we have 0.08 mag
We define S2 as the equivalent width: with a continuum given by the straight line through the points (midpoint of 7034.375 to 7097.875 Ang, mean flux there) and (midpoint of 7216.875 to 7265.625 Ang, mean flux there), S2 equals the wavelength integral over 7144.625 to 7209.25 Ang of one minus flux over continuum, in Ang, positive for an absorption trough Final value 9.7 Ang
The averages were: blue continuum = 4.21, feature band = 3.61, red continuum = 4.27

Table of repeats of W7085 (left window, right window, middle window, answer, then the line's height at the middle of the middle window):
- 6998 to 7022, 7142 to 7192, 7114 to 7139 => 0.06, 3.69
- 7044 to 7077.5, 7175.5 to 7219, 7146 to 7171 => 0.14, 3.92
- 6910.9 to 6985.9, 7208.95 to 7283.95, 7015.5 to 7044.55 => -0.16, 3.82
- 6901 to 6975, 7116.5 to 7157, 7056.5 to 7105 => -0.15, 3.41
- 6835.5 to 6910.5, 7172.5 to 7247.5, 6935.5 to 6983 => -0.21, 3.13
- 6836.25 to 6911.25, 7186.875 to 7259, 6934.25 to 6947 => -0.18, 3.09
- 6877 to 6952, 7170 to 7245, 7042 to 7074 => -0.22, 3.55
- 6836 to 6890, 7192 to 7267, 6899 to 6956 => -0.11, 3.04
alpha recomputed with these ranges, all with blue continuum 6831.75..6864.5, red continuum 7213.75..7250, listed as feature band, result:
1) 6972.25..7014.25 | -0.21 mag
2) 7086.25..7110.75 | 0.02 mag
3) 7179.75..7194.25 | 0.05 mag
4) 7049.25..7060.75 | -0.25 mag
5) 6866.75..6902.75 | 0.02 mag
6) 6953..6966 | -0.18 mag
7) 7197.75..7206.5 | 0.10 mag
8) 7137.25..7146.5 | 0.22 mag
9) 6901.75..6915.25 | -0.02 mag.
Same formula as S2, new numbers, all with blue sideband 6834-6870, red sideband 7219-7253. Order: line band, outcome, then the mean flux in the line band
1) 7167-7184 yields 1.4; 3.67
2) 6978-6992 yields -3.0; 3.99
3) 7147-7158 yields 1.5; 3.36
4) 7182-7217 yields 2.6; 3.77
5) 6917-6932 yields -1.0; 3.27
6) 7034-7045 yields -3.8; 4.68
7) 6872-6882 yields 0.2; 2.82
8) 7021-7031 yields -2.6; 4.32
